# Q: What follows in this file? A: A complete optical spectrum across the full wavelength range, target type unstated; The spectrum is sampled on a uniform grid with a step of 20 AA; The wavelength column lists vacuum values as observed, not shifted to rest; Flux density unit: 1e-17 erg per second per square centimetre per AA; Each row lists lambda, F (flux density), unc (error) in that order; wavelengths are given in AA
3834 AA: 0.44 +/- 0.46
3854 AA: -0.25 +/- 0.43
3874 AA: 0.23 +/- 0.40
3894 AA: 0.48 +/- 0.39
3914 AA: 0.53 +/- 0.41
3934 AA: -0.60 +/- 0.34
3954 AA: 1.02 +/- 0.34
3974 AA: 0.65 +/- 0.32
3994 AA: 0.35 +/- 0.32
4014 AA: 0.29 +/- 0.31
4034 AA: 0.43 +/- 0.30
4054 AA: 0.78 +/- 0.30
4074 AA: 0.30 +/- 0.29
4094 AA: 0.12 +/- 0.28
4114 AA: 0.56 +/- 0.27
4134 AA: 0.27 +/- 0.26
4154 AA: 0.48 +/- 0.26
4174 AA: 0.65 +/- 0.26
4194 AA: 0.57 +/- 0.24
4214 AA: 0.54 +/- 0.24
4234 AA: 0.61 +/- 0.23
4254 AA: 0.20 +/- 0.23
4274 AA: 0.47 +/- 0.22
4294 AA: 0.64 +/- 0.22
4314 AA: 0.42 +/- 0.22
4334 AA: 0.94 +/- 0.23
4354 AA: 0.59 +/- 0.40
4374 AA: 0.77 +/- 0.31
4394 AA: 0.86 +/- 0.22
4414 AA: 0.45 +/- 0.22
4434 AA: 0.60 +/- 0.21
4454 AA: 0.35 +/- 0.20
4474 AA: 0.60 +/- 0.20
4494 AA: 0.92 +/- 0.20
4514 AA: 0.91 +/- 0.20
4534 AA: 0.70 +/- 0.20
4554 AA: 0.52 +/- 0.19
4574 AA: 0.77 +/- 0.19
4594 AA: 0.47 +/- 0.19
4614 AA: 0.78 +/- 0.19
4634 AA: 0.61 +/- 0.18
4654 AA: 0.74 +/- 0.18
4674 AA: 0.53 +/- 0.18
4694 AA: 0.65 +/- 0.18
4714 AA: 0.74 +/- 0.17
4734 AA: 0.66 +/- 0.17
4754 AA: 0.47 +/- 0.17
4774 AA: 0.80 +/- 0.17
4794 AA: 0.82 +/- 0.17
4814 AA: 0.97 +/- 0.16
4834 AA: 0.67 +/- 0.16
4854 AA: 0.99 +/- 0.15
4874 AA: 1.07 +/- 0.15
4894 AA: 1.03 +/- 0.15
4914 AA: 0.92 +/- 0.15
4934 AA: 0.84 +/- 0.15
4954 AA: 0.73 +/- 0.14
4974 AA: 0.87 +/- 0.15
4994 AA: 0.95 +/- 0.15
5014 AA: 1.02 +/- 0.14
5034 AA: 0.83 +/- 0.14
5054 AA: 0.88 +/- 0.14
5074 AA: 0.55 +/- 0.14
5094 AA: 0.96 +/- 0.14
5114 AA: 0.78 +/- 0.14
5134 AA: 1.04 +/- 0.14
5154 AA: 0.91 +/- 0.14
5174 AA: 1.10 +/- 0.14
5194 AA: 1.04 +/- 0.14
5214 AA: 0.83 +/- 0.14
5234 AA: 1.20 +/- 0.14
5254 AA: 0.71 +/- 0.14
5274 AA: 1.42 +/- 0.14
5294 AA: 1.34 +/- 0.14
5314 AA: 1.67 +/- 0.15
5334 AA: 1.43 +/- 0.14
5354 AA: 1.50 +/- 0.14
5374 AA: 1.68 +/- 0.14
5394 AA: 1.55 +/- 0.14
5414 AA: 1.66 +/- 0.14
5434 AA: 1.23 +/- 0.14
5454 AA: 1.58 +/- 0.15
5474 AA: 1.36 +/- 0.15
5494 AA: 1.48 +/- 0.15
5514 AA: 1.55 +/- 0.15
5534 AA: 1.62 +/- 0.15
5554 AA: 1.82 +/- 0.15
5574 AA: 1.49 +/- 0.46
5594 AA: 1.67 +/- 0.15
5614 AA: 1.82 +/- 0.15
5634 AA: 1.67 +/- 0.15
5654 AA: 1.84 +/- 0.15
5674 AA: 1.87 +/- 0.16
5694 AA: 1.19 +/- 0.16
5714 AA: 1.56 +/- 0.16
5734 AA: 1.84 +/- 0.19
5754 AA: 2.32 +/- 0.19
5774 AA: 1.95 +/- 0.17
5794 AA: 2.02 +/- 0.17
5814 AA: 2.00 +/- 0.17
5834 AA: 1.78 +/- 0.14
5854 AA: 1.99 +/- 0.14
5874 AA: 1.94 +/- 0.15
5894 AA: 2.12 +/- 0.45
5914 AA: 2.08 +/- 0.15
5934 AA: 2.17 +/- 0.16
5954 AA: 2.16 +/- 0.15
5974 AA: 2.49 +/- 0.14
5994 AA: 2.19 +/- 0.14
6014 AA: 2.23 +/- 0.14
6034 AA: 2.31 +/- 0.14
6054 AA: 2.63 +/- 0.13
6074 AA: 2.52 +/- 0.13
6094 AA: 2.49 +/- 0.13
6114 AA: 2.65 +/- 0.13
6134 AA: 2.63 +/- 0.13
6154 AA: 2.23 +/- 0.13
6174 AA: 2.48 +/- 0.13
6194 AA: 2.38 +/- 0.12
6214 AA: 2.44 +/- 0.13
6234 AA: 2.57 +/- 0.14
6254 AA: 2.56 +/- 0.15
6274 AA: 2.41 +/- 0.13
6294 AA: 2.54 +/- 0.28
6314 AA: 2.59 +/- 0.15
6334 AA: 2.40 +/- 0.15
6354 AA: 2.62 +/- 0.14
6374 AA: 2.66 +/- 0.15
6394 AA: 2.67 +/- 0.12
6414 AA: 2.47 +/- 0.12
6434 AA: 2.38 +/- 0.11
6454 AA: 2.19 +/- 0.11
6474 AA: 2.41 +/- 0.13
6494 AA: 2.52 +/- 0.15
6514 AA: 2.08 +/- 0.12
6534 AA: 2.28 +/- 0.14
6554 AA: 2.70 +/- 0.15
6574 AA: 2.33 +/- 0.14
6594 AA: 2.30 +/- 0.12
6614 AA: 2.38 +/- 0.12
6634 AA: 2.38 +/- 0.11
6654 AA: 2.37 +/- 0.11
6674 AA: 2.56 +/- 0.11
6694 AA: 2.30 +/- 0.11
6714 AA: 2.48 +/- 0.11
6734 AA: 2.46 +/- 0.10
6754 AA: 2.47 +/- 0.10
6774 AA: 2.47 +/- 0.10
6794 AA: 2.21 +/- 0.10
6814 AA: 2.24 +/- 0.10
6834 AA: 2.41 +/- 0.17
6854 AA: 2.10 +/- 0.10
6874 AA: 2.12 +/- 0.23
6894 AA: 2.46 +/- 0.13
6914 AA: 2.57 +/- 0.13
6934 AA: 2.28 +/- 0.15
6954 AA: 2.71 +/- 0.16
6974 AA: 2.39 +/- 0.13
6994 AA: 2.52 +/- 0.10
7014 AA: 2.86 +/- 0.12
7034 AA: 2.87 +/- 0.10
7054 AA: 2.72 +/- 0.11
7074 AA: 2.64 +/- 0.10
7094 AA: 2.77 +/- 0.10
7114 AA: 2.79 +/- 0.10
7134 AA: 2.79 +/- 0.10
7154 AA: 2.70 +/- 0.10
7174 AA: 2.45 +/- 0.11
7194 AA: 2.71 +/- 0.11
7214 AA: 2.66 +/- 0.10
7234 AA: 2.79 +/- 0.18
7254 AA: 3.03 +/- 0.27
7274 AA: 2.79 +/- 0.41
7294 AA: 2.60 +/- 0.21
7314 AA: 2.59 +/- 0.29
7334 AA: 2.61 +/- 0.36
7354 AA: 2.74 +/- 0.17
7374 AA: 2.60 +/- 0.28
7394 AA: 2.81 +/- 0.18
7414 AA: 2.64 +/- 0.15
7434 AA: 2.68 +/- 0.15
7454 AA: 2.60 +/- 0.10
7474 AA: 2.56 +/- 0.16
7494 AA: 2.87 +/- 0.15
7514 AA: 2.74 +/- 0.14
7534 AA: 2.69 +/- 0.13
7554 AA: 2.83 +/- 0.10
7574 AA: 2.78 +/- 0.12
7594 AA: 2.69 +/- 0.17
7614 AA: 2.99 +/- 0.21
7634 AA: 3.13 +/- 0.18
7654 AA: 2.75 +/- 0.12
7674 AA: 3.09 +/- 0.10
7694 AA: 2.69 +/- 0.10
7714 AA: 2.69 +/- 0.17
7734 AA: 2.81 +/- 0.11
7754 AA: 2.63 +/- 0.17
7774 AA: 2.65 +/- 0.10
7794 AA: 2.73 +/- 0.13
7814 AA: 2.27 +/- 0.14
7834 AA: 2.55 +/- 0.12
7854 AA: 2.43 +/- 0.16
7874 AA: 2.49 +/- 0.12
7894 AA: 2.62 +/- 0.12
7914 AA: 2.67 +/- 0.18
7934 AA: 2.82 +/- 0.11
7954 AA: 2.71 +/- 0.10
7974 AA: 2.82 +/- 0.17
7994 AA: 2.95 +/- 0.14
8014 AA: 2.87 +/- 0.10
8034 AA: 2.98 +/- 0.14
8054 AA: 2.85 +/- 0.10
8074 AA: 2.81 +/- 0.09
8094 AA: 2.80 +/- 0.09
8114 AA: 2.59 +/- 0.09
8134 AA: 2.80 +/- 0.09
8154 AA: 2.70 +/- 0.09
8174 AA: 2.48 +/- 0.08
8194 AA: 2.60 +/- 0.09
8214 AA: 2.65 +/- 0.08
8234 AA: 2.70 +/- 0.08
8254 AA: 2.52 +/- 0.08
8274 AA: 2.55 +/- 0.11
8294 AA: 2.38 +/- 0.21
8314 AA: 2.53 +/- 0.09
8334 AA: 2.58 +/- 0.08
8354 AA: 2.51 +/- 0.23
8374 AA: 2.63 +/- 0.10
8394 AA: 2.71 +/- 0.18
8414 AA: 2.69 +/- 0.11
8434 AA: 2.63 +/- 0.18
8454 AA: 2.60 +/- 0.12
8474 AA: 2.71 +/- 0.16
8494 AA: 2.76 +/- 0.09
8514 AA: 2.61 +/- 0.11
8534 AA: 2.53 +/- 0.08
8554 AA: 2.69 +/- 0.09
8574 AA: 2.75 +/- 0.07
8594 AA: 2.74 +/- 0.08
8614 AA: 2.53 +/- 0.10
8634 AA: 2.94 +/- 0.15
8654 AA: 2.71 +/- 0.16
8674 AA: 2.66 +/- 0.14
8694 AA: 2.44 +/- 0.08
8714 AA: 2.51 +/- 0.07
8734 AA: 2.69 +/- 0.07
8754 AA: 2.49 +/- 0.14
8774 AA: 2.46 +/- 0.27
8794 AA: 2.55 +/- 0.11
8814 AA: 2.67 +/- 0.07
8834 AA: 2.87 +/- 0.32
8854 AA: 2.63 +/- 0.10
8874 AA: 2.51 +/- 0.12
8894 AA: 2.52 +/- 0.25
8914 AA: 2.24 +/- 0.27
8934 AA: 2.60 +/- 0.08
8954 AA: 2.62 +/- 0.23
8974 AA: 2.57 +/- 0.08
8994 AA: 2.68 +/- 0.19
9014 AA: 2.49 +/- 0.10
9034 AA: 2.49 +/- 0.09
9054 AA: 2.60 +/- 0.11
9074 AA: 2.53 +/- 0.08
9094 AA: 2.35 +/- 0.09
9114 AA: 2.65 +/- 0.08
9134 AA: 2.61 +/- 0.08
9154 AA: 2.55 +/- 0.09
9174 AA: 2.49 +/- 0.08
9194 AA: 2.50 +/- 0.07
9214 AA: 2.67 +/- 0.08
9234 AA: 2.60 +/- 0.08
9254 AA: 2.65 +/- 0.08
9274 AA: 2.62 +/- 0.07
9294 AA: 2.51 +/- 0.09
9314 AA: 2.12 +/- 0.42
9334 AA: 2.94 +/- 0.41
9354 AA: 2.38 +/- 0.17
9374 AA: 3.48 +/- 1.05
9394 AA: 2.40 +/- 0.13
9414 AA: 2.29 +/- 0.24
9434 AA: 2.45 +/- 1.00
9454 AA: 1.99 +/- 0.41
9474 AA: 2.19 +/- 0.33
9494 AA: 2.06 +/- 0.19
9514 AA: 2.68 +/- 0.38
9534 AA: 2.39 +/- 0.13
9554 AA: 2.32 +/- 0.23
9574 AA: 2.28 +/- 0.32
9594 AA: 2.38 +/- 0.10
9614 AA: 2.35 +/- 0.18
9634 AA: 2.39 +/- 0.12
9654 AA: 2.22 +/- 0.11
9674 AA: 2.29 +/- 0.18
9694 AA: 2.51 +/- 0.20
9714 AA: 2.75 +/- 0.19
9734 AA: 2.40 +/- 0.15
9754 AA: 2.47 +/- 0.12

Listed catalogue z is 0.325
